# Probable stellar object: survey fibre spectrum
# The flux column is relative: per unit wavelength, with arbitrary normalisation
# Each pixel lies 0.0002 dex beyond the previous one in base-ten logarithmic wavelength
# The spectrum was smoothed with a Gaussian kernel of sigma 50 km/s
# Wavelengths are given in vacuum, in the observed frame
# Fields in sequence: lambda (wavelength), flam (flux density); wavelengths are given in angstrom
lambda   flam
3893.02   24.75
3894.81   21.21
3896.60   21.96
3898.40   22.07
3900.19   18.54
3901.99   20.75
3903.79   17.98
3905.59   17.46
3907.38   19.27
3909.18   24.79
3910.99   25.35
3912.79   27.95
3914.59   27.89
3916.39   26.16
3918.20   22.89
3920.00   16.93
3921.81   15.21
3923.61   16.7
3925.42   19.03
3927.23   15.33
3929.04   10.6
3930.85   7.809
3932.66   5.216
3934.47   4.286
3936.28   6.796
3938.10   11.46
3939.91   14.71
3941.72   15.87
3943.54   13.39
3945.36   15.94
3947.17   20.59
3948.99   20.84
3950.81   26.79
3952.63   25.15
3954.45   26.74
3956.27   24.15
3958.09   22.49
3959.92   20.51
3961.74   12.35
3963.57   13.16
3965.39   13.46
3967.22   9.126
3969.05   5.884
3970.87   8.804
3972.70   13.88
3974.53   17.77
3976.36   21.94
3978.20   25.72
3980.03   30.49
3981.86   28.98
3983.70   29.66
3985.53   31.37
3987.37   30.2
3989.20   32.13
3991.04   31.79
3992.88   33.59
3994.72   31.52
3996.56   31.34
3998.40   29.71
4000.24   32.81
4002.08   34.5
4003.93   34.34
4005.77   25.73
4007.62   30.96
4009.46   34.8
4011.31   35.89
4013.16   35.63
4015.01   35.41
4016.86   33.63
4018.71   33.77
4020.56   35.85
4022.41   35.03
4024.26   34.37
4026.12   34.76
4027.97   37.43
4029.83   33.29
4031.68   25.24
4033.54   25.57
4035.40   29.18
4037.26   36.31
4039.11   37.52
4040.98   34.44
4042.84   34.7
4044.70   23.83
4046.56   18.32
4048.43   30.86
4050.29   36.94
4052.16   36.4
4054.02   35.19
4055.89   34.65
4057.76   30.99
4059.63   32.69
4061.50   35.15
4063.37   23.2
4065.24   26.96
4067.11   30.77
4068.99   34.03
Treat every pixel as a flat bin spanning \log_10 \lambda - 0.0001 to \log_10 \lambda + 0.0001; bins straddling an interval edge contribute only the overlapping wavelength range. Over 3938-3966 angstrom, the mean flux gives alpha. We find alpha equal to 18.9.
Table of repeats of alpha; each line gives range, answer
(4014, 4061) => 32.7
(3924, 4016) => 22.2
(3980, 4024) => 32.5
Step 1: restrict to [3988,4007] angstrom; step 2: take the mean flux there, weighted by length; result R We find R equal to 31.7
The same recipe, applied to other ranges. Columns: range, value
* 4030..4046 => 30.7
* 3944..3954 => 21.7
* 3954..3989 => 20.5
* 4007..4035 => 33.4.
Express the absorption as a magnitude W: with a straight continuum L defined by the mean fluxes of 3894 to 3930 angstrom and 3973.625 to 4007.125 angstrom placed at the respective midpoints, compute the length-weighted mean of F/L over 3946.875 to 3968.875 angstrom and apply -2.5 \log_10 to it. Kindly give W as 0.32 mag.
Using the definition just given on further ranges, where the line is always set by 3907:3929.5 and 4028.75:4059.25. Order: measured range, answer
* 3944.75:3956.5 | 0.03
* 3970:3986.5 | 0.12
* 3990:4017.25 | -0.17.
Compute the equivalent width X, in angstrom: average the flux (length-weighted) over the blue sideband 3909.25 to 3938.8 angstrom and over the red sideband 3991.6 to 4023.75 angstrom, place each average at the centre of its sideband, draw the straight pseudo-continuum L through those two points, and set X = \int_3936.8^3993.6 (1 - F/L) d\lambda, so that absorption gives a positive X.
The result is 9.4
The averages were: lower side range 16.5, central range 20.8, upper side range 33.2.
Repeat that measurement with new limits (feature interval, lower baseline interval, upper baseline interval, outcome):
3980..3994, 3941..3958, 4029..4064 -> -3.3 angstrom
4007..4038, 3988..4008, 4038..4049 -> -2.6 angstrom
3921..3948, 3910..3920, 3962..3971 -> 8.9 angstrom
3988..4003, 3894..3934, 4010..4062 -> -2.0 angstrom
